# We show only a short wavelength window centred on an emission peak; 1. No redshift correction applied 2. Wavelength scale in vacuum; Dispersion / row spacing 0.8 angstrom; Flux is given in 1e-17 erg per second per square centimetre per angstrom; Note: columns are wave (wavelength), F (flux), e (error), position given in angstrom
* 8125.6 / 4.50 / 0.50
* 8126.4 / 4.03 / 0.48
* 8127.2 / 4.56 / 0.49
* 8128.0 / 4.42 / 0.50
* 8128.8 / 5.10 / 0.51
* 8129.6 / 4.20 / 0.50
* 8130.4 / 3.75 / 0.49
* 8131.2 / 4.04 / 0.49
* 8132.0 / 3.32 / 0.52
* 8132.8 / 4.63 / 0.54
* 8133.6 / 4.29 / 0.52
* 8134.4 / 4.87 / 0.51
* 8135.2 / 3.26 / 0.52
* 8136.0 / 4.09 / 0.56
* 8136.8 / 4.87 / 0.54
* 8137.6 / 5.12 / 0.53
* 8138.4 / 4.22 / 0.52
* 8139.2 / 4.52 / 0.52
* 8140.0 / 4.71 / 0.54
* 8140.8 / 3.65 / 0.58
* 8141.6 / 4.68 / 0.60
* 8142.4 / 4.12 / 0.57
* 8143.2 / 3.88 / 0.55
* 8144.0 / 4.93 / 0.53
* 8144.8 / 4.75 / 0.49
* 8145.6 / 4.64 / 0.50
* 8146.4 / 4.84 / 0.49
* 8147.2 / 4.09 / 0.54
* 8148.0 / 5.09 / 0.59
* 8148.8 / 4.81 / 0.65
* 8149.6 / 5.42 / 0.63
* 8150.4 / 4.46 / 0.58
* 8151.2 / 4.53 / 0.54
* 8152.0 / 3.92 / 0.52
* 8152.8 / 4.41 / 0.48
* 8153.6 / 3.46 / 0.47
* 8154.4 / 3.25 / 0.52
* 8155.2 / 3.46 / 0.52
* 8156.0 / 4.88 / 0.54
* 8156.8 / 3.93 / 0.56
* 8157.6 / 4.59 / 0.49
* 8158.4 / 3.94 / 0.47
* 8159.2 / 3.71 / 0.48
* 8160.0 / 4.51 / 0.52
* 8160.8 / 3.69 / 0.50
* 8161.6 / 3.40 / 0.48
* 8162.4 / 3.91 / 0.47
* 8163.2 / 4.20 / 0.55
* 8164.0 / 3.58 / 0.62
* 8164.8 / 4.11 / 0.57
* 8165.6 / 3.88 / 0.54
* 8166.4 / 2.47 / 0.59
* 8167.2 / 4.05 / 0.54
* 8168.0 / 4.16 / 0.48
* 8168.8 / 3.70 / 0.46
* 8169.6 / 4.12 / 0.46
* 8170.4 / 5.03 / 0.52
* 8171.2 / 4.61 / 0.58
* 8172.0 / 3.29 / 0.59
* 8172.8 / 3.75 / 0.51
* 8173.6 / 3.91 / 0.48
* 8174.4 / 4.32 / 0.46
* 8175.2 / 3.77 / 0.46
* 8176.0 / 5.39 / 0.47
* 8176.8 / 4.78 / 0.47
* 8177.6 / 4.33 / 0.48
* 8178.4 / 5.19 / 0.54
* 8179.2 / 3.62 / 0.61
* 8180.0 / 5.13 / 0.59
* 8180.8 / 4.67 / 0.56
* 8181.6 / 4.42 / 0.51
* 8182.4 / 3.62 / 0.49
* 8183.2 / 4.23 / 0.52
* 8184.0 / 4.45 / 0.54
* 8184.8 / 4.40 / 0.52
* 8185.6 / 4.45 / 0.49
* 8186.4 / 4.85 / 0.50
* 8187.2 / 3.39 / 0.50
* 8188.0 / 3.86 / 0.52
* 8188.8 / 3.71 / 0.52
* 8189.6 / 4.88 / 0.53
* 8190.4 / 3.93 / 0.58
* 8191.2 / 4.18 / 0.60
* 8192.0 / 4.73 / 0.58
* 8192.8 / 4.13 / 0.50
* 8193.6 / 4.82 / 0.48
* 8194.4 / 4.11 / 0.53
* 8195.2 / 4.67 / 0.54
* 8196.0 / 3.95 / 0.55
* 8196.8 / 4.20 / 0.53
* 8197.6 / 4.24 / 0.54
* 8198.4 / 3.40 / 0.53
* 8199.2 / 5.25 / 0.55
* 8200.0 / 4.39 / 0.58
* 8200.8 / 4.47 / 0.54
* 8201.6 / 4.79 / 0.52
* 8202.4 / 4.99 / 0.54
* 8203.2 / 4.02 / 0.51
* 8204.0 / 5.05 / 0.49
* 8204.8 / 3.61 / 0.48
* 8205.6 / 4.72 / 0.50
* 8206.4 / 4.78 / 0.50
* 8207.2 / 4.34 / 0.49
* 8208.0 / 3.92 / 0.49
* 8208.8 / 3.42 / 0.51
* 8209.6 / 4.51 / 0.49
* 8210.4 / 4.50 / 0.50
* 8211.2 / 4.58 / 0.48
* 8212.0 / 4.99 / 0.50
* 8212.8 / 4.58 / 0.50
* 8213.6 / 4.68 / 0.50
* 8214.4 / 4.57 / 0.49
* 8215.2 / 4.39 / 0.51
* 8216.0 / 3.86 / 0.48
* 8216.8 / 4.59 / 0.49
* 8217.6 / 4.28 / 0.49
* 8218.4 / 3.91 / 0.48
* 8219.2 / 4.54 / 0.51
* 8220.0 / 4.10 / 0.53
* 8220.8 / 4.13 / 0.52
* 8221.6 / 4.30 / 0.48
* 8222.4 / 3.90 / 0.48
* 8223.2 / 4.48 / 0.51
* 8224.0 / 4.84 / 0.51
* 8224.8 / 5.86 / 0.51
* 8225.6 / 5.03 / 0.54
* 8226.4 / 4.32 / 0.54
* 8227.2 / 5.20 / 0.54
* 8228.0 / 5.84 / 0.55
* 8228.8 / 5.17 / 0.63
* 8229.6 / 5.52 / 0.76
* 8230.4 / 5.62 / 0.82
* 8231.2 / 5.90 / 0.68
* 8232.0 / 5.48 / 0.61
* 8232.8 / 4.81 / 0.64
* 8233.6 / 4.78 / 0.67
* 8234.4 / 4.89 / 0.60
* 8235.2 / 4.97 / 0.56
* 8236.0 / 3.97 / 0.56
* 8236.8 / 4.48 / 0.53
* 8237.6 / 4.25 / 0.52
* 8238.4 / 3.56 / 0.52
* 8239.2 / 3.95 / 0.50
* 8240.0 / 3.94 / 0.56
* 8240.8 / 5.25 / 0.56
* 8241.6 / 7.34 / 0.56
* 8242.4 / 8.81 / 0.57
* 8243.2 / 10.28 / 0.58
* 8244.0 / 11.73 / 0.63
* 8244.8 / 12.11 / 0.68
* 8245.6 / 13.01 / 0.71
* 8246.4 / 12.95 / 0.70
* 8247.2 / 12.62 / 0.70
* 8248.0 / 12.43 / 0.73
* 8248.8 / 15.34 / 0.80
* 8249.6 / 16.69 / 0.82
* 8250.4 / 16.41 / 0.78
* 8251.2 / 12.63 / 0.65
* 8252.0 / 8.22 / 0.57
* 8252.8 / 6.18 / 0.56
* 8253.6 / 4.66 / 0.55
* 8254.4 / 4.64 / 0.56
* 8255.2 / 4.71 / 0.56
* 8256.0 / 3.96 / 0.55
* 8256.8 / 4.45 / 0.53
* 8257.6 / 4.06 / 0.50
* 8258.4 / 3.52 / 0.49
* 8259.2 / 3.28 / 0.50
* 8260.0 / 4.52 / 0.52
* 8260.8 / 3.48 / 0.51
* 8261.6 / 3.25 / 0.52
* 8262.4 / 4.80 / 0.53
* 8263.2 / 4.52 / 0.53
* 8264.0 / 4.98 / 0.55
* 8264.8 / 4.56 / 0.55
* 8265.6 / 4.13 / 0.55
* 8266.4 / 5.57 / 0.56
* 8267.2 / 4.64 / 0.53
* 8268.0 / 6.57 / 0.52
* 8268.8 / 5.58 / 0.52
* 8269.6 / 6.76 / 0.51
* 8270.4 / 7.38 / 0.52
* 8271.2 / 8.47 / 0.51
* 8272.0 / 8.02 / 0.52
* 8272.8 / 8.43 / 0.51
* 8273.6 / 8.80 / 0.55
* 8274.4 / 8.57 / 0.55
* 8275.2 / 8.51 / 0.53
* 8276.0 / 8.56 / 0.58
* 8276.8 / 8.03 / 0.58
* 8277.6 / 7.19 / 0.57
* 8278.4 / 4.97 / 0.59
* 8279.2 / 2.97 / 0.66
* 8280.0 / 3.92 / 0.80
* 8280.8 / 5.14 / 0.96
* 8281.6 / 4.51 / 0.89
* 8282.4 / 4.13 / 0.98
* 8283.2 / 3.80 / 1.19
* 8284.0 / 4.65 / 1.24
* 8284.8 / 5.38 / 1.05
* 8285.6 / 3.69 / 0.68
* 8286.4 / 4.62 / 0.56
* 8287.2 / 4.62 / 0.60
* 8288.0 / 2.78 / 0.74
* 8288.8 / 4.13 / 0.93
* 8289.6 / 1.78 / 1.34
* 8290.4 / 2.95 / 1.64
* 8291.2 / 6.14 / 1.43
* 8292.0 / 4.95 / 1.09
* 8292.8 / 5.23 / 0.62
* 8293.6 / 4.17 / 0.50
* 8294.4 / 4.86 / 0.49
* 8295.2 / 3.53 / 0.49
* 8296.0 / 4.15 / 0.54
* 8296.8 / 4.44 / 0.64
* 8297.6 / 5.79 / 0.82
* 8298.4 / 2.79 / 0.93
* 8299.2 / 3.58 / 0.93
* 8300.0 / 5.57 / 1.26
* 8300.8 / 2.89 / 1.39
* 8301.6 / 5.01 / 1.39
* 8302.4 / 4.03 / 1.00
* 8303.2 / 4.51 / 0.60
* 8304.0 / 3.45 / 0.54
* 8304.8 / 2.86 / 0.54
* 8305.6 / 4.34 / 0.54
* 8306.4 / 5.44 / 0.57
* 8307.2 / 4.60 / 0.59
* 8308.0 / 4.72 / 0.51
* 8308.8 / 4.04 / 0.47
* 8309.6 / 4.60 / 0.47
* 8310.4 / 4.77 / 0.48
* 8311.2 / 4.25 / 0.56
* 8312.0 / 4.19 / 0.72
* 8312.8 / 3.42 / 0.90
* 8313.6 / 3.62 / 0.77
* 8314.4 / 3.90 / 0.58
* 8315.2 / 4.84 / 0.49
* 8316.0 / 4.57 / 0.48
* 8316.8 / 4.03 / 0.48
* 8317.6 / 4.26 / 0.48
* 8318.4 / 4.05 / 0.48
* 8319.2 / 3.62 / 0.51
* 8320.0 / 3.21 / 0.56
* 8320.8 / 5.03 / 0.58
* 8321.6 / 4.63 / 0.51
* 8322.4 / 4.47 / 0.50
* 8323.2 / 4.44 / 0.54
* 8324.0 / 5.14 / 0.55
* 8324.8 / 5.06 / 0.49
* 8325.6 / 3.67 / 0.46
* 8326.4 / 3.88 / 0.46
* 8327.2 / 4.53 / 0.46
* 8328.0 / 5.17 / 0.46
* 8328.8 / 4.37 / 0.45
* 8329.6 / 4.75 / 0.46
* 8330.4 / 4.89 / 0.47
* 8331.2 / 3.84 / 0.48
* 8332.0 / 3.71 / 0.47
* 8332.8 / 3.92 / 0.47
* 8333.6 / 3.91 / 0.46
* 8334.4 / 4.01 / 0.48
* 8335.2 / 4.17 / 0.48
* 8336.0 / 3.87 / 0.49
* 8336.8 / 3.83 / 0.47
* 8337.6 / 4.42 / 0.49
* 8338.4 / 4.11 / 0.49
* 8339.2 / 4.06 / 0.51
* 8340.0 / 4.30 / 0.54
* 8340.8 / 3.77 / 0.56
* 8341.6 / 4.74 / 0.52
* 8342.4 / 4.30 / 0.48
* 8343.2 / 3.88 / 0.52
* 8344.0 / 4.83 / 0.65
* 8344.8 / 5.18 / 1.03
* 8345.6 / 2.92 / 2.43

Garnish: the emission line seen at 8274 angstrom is [N II]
